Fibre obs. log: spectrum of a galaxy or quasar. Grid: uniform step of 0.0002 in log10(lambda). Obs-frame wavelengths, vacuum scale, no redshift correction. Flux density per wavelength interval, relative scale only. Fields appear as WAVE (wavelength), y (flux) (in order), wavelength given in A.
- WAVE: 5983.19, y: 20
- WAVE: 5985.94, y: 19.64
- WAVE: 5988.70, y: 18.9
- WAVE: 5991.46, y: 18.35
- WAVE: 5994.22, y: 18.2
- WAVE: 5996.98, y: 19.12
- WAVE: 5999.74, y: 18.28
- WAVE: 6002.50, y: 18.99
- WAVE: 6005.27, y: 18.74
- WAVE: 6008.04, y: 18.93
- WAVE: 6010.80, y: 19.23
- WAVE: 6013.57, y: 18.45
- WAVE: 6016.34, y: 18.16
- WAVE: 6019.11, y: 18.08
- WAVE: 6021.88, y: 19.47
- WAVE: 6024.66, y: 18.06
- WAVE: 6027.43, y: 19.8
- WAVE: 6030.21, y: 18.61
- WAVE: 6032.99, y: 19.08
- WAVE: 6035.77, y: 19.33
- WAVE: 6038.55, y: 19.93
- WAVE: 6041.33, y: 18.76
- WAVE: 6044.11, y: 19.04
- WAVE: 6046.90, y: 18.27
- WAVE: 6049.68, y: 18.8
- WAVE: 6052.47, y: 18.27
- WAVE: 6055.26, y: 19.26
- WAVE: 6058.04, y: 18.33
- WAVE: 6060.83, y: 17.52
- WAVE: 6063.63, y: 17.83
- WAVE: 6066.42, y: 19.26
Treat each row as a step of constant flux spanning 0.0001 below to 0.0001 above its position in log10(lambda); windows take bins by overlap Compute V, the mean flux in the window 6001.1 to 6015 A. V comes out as 18.9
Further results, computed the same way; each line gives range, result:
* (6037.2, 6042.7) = 19.3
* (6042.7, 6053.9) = 18.6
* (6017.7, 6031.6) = 18.8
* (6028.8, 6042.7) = 19.1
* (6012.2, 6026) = 18.4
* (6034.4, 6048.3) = 19.1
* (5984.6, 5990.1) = 19.2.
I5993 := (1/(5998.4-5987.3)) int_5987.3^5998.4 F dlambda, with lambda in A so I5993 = 18.6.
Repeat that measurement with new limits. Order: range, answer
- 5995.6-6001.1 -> 18.7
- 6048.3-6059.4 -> 18.7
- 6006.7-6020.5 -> 18.6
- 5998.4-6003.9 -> 18.6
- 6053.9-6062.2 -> 18.4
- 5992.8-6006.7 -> 18.7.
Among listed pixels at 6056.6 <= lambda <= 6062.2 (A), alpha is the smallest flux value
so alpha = 17.52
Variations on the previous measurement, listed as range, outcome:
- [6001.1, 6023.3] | 18.08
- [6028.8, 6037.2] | 18.61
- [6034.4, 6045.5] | 18.76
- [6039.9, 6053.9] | 18.27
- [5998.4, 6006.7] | 18.28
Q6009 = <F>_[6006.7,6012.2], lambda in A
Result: 19.1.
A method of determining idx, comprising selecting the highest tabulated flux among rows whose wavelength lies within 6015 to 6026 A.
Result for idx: 19.47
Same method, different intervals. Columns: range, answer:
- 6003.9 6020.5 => 19.23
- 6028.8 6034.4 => 19.08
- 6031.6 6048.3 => 19.93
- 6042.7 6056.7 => 19.26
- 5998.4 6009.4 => 18.99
